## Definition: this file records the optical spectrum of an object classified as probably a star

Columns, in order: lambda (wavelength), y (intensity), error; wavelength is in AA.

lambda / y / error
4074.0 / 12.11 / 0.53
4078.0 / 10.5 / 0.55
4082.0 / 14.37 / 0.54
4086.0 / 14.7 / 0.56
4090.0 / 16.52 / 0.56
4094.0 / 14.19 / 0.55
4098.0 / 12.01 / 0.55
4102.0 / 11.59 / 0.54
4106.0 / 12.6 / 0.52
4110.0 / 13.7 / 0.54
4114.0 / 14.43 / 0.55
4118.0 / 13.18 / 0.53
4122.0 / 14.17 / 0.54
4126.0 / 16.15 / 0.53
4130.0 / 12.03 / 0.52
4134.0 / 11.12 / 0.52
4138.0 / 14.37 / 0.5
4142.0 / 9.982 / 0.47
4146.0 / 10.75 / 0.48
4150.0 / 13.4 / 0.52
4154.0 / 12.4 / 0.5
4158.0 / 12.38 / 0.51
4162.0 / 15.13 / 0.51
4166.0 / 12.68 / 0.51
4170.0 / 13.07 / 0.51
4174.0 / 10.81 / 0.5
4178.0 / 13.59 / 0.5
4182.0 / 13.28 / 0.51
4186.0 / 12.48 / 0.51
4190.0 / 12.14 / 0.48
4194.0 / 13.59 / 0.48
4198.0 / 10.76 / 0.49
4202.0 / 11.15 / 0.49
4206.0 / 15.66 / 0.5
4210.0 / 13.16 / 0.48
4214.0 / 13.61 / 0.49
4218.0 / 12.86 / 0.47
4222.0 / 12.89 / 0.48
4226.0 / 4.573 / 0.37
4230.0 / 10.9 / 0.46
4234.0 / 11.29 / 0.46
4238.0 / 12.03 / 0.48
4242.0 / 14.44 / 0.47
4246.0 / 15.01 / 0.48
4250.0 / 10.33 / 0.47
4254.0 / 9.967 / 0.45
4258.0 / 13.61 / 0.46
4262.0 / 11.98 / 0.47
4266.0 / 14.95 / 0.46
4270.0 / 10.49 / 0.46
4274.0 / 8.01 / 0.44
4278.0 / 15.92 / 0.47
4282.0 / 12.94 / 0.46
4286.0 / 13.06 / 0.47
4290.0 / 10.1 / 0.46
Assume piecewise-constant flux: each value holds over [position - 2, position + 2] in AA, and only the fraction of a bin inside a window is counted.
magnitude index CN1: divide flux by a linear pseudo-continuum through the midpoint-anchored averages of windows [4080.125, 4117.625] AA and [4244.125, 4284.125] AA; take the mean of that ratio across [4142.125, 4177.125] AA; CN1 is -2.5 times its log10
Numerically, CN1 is 0.064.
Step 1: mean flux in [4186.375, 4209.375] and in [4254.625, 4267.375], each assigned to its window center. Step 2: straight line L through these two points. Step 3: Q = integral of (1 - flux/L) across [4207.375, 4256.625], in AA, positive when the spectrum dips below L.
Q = 4.0 AA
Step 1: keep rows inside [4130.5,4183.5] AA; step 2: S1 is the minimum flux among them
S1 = 9.982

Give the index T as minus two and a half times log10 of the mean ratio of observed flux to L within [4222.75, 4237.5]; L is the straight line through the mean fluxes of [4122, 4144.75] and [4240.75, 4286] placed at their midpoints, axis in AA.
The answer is 0.30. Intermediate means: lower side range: 12.8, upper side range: 12.5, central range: 9.57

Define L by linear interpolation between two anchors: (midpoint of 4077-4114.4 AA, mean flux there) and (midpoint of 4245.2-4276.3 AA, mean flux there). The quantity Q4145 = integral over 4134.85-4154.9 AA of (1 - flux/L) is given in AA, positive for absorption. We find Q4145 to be 1.3 AA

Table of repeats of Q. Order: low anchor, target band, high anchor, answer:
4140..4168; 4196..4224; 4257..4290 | -1.0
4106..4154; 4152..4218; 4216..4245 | -4.1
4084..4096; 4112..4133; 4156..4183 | 0.6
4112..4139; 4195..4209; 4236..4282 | 0.3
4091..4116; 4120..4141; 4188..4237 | -0.8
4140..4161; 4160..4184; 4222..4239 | -3.6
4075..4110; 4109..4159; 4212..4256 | -0.4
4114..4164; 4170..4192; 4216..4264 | -0.1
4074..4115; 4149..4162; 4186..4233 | -0.4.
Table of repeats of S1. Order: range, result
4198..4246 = 4.573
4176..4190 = 12.14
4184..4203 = 10.76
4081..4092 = 14.37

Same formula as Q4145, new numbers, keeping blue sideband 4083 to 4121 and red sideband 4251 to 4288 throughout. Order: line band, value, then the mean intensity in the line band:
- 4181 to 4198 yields 0.46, 12.6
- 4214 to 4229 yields 2.44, 10.6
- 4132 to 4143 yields 1.15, 12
